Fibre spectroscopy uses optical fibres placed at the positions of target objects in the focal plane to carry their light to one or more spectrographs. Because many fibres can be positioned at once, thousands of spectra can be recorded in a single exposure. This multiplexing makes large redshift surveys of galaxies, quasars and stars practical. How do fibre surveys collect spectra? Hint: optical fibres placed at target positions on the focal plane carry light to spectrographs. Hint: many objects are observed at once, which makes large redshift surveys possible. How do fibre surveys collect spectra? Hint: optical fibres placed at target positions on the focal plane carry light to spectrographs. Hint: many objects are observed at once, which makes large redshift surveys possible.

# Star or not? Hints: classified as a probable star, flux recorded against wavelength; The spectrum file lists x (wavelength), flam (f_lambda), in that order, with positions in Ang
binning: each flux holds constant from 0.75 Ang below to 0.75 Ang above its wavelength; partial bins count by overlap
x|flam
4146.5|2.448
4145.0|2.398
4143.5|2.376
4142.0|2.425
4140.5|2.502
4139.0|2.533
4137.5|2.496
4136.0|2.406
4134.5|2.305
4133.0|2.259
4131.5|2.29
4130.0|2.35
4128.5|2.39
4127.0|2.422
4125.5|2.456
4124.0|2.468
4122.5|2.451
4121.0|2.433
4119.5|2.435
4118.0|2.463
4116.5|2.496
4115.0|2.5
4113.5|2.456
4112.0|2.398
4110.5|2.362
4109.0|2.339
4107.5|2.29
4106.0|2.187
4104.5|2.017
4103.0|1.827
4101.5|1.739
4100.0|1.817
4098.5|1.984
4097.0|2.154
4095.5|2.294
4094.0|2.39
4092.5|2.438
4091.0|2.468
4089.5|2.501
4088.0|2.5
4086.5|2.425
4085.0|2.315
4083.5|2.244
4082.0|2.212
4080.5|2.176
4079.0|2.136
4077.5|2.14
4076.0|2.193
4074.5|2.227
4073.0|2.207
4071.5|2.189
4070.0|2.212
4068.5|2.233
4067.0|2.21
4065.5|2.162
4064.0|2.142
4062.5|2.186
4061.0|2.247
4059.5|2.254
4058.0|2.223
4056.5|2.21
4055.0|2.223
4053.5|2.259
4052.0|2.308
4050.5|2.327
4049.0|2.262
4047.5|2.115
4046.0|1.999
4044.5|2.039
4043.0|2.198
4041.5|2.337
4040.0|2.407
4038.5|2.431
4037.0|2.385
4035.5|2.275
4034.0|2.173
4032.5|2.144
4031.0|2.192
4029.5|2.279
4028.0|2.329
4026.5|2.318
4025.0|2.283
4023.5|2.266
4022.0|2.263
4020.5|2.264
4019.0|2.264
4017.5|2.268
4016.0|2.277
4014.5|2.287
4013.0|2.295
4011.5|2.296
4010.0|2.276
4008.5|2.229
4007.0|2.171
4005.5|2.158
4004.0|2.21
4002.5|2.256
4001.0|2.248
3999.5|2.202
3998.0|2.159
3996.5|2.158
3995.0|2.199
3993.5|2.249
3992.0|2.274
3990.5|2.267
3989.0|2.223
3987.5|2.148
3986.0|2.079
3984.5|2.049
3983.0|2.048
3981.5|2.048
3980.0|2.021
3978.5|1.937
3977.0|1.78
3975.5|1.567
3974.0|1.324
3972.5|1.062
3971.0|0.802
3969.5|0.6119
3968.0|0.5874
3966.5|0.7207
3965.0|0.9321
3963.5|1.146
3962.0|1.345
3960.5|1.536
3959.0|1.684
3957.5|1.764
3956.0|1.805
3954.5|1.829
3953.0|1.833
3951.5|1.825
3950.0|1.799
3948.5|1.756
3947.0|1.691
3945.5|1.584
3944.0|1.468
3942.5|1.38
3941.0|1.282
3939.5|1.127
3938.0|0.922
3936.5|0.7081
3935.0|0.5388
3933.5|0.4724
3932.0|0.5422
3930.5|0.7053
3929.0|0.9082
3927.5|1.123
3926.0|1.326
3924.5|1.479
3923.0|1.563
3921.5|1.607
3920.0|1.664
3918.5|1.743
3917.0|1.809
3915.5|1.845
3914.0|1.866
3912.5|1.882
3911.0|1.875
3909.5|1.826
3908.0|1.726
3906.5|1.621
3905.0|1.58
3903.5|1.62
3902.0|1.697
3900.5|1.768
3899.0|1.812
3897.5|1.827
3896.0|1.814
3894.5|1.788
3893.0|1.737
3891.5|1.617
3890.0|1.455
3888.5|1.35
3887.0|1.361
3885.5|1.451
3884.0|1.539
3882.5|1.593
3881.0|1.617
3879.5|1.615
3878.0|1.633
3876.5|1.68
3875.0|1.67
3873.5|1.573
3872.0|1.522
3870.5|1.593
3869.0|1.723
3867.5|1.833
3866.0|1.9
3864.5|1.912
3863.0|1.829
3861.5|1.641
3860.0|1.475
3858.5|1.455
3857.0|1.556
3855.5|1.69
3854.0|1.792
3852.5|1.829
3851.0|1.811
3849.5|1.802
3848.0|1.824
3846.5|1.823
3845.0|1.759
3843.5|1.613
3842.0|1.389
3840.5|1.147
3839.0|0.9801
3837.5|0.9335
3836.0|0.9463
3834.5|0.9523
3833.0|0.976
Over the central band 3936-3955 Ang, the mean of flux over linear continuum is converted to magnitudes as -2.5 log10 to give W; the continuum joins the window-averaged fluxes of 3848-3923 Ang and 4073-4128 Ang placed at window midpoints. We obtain 0.24 mag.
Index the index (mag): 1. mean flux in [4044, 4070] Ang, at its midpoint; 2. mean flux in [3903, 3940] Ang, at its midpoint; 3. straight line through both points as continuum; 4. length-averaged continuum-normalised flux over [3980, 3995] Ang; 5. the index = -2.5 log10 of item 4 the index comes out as -0.21 mag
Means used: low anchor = 1.36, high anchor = 2.2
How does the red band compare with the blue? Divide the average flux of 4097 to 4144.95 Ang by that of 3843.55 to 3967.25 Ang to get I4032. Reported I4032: 1.50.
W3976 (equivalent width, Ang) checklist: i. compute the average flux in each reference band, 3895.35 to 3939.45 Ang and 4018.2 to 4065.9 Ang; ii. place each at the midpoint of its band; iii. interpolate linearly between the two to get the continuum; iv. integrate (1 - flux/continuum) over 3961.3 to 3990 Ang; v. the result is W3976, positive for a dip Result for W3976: 5.1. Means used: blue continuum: 1.44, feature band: 1.5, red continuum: 2.24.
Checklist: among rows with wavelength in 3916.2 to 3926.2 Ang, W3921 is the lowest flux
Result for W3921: 1.326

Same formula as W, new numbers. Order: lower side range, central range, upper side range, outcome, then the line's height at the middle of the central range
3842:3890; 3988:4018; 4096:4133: -0.12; 2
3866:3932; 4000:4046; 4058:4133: -0.12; 2.02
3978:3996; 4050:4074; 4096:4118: -0.03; 2.17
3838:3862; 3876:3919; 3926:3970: -0.19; 1.42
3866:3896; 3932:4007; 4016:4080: 0.20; 1.94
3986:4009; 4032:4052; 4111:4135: 0.02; 2.28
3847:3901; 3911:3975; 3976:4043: 0.41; 1.95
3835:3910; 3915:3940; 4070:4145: 0.44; 1.77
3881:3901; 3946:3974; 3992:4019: 0.40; 1.99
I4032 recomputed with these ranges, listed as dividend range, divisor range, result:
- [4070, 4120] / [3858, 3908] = 1.37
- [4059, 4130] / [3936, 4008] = 1.34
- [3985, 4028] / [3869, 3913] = 1.36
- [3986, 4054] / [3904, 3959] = 1.53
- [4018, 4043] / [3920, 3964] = 1.70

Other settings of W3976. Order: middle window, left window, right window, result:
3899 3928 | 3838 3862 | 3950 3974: -4.78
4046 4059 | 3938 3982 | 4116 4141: -1.63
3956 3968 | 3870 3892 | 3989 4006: 4.29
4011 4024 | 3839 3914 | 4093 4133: -1.55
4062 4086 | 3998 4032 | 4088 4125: 0.82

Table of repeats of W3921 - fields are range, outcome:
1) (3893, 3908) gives 1.58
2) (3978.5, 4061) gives 1.937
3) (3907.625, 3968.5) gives 0.4724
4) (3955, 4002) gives 0.5874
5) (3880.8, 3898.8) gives 1.35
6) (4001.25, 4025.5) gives 2.158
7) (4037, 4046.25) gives 1.999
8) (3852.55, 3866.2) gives 1.455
